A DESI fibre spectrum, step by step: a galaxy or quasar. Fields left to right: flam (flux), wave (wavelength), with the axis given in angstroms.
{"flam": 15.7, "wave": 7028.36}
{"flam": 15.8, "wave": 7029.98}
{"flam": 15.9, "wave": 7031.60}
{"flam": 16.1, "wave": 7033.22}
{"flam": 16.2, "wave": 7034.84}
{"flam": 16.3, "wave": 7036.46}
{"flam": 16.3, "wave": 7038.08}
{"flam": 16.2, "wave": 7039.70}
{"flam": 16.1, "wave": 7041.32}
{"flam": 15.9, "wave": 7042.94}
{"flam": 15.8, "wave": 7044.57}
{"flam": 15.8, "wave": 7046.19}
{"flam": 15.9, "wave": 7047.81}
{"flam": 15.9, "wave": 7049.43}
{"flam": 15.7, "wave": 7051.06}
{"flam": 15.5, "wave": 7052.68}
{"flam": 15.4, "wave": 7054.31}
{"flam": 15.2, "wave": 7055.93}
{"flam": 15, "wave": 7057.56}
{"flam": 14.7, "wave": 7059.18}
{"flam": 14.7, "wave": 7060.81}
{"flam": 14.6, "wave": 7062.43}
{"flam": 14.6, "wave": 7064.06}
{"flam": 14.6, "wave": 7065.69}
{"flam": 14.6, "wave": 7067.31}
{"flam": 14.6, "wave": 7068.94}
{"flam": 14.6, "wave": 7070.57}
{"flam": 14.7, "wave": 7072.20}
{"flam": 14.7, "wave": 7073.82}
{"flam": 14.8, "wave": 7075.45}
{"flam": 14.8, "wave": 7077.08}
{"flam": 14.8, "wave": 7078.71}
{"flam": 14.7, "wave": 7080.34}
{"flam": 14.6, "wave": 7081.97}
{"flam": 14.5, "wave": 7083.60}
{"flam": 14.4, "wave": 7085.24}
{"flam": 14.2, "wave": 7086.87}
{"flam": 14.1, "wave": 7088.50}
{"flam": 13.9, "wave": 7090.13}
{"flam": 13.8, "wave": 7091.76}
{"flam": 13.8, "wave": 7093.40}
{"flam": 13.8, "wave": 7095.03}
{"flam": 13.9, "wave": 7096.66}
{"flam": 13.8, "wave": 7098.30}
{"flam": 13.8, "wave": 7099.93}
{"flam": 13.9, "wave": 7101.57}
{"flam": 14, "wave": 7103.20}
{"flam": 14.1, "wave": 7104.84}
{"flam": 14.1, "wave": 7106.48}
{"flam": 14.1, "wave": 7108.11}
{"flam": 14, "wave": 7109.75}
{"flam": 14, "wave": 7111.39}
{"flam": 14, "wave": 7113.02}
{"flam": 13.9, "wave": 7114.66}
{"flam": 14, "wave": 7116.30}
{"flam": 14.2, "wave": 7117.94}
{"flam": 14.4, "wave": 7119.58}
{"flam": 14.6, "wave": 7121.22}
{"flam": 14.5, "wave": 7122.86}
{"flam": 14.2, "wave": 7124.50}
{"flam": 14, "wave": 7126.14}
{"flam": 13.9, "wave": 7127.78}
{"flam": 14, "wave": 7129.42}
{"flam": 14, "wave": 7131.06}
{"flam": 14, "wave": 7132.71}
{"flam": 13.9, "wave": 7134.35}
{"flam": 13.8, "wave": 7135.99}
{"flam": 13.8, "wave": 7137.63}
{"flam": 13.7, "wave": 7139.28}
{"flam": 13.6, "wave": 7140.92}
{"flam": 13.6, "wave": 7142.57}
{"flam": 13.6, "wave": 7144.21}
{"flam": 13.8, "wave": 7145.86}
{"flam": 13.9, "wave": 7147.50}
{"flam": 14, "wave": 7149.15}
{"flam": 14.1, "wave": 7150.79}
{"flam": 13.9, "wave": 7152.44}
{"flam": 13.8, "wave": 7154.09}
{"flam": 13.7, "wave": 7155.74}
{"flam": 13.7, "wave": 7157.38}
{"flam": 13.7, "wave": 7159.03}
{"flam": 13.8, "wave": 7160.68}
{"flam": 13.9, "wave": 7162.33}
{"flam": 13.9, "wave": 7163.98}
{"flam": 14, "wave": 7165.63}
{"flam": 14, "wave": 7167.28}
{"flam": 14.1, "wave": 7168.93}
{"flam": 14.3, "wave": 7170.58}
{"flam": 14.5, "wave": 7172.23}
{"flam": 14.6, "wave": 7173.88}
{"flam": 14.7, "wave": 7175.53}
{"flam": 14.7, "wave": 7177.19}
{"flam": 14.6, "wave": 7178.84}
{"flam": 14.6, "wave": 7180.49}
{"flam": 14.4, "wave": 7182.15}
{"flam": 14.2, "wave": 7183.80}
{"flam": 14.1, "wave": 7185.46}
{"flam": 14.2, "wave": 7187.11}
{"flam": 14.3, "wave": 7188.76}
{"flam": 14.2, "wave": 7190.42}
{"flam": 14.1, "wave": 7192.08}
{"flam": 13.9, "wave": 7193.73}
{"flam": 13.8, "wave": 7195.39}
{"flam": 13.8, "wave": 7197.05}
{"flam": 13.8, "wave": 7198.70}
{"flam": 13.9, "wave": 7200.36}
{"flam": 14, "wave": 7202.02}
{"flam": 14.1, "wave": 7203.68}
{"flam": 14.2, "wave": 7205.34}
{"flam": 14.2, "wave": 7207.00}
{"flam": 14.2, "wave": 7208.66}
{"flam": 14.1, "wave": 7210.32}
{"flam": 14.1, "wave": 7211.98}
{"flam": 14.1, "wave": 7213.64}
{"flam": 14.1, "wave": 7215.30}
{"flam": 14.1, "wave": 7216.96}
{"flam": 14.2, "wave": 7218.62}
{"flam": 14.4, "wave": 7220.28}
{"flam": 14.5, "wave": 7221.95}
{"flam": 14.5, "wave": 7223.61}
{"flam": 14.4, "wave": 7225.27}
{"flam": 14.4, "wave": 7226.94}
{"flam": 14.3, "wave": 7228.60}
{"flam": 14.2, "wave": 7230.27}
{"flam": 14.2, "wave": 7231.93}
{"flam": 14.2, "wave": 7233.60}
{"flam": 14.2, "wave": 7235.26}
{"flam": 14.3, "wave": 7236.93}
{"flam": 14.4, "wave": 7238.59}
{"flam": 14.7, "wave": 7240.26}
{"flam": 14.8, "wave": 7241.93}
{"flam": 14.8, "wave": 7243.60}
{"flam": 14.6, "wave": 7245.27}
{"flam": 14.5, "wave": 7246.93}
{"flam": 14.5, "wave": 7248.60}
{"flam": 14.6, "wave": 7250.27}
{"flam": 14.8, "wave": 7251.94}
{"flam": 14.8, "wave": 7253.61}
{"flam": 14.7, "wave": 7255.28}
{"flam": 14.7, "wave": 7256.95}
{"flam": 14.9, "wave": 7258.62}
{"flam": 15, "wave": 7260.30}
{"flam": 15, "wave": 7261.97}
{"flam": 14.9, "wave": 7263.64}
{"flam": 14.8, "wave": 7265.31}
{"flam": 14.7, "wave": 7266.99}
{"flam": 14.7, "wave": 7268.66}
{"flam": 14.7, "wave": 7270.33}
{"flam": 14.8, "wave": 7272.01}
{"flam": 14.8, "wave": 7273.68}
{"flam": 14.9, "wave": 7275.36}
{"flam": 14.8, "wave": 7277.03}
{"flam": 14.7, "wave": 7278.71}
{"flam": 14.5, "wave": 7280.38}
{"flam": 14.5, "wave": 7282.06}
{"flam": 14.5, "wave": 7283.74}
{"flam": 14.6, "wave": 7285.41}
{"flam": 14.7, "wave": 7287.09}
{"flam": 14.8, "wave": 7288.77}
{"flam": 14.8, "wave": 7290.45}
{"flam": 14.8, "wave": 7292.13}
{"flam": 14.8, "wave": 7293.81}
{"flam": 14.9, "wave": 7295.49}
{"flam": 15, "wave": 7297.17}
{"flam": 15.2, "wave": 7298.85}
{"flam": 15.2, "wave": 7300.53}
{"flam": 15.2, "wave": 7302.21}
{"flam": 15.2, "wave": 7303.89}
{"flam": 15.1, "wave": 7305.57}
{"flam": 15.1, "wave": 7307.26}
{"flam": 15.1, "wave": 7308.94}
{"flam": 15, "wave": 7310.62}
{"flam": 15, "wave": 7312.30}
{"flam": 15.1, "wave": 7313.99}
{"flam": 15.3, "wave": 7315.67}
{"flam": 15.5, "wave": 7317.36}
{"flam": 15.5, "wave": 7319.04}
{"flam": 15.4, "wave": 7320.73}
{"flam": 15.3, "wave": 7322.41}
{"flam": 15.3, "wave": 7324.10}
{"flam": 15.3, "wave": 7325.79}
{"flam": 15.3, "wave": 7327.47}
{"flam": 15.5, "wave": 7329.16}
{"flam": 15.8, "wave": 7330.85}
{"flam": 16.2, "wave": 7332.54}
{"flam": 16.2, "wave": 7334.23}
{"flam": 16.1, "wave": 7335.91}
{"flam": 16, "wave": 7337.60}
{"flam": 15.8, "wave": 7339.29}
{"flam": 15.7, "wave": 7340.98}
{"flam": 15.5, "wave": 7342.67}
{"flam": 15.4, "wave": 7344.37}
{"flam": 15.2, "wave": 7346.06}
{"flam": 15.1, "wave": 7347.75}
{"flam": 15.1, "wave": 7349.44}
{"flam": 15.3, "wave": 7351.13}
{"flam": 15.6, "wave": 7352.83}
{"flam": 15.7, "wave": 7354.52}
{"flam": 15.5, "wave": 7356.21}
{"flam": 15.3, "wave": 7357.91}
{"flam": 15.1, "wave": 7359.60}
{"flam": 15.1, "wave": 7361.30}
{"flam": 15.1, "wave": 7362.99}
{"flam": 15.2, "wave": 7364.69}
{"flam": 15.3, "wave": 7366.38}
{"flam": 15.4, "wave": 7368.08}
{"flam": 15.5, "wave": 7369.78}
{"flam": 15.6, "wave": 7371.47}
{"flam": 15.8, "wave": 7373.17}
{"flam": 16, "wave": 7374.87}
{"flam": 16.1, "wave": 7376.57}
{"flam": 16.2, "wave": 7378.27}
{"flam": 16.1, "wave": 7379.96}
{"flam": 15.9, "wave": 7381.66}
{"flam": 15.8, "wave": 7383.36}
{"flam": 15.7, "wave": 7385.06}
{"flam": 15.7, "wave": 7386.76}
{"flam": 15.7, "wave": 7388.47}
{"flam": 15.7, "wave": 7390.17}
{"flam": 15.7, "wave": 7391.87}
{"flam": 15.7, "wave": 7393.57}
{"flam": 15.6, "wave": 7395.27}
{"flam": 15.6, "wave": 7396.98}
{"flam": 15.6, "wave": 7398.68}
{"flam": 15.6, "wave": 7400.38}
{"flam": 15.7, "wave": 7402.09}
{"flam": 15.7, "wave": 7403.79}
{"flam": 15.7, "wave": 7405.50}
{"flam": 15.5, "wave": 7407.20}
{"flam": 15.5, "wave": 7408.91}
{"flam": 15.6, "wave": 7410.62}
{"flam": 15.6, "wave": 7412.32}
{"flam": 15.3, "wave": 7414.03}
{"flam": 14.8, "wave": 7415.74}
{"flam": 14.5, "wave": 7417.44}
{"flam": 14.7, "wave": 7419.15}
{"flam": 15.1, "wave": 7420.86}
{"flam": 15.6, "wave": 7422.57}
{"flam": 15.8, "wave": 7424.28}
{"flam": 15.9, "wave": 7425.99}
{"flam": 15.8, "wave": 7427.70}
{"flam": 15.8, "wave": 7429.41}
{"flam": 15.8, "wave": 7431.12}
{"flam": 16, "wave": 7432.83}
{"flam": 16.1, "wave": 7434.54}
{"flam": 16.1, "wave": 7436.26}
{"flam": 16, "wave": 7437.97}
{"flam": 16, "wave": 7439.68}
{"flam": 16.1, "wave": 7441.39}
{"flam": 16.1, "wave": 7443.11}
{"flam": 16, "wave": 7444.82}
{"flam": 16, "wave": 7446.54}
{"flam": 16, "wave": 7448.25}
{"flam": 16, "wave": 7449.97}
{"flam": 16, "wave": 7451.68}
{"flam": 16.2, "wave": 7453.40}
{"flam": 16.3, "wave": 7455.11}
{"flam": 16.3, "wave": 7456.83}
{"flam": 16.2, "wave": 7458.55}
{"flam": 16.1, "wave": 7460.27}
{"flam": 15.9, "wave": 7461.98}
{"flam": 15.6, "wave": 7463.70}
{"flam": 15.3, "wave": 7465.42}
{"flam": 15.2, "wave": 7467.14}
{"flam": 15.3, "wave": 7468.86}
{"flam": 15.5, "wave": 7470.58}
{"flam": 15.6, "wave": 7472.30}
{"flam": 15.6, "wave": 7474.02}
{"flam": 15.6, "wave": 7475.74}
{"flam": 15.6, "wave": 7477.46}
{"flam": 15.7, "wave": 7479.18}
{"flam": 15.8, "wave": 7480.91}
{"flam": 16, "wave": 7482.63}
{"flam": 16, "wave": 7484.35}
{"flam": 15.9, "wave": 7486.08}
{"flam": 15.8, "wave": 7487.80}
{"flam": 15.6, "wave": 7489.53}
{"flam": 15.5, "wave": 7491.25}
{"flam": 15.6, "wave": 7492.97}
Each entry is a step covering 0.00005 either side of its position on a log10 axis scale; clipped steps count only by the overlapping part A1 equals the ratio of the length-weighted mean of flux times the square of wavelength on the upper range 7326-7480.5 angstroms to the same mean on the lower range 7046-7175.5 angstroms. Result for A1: 1.19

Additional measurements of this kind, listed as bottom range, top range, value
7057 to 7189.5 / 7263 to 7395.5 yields 1.14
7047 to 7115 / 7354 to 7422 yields 1.17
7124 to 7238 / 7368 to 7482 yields 1.19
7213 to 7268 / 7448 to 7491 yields 1.16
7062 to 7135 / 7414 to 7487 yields 1.22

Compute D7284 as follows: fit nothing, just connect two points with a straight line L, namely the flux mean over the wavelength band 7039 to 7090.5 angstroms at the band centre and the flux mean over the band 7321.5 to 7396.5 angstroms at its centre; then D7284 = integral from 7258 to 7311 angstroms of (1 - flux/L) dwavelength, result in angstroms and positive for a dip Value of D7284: 1.98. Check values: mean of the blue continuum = 15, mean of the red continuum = 15.6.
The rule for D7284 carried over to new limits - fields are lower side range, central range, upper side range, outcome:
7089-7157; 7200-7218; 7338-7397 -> 0.5 angstroms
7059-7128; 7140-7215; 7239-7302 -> 2.3 angstroms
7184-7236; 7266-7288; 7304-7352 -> 0.3 angstroms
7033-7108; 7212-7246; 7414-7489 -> 1.9 angstroms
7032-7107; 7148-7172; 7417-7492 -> 1.8 angstroms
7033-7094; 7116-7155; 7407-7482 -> 3.1 angstroms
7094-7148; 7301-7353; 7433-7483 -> -1.0 angstroms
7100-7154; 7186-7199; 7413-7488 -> 0.3 angstroms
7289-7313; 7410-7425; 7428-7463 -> 0.6 angstroms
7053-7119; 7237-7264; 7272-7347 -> 0.5 angstroms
